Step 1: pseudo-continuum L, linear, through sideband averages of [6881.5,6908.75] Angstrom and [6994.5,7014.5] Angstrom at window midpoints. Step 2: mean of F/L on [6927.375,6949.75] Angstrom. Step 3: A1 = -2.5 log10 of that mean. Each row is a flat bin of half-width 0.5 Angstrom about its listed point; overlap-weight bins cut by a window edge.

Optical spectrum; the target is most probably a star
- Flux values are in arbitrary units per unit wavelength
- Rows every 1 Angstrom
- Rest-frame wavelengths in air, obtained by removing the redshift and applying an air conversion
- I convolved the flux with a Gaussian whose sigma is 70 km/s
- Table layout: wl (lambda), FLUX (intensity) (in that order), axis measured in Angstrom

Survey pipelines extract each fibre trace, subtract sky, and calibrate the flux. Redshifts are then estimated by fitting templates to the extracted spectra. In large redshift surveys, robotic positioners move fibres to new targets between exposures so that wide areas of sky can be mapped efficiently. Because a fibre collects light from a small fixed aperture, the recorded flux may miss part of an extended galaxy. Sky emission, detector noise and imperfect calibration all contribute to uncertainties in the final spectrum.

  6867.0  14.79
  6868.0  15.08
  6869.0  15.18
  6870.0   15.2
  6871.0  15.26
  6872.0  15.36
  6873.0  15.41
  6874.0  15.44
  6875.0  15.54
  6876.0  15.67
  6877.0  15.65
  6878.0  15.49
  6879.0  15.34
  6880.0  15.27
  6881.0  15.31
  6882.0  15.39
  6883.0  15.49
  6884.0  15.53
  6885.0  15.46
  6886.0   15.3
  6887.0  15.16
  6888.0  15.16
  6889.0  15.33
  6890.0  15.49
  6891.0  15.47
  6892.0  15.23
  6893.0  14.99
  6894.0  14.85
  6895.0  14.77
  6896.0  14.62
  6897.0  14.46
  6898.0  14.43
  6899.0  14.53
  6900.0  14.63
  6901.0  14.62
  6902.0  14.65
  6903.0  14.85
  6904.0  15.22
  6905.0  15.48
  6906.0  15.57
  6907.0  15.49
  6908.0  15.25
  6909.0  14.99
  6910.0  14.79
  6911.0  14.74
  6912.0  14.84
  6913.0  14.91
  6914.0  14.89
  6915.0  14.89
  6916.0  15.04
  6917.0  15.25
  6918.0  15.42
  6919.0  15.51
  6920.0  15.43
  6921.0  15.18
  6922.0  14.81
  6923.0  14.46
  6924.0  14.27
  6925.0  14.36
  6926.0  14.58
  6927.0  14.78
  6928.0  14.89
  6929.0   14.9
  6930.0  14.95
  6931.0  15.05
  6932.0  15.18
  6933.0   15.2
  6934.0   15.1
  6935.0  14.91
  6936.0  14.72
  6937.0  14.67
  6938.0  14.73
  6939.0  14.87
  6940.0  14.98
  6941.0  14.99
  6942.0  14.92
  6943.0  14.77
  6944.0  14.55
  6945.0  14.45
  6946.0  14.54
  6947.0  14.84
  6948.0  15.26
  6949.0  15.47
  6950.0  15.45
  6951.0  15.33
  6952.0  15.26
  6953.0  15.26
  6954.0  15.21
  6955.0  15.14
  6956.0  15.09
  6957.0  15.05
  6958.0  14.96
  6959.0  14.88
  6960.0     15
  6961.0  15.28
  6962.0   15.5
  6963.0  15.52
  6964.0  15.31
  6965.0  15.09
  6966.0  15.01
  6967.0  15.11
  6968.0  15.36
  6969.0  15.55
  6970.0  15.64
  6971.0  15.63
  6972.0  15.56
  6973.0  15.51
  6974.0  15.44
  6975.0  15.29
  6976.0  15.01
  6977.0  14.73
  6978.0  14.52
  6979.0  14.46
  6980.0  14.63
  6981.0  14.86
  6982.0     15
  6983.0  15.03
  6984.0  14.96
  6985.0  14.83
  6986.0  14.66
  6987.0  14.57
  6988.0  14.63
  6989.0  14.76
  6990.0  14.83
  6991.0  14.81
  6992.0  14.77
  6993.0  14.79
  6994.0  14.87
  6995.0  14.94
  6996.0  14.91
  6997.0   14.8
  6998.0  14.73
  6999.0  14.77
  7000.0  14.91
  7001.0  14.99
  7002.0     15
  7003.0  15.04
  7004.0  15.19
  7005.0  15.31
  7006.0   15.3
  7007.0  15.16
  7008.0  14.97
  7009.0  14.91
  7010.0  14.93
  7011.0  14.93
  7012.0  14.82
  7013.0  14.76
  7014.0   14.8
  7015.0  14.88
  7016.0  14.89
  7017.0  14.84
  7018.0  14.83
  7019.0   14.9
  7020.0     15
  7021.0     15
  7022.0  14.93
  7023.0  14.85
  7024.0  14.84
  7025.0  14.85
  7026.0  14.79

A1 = 0.01 mag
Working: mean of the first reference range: 15.1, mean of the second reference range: 15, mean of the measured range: 14.9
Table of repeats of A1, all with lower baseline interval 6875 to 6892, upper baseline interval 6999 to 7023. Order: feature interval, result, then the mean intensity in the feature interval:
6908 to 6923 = 0.018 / 15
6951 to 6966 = -0.003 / 15.2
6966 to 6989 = 0.003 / 15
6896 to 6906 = 0.039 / 14.8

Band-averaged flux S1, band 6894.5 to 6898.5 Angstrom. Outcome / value 14.6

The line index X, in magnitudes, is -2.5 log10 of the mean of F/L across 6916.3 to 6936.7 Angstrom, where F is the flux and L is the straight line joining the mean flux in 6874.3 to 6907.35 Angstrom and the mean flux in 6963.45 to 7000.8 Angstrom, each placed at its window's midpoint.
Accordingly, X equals 0.01 mag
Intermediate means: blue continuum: 15.2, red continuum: 15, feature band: 14.9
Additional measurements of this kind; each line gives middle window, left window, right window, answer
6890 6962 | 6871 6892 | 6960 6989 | 0.02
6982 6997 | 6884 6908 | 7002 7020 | 0.01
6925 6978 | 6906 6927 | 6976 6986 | -0.01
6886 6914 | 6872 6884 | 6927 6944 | 0.02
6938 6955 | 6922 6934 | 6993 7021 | -0.01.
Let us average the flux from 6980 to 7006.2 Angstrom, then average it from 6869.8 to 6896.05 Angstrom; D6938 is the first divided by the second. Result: 0.97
